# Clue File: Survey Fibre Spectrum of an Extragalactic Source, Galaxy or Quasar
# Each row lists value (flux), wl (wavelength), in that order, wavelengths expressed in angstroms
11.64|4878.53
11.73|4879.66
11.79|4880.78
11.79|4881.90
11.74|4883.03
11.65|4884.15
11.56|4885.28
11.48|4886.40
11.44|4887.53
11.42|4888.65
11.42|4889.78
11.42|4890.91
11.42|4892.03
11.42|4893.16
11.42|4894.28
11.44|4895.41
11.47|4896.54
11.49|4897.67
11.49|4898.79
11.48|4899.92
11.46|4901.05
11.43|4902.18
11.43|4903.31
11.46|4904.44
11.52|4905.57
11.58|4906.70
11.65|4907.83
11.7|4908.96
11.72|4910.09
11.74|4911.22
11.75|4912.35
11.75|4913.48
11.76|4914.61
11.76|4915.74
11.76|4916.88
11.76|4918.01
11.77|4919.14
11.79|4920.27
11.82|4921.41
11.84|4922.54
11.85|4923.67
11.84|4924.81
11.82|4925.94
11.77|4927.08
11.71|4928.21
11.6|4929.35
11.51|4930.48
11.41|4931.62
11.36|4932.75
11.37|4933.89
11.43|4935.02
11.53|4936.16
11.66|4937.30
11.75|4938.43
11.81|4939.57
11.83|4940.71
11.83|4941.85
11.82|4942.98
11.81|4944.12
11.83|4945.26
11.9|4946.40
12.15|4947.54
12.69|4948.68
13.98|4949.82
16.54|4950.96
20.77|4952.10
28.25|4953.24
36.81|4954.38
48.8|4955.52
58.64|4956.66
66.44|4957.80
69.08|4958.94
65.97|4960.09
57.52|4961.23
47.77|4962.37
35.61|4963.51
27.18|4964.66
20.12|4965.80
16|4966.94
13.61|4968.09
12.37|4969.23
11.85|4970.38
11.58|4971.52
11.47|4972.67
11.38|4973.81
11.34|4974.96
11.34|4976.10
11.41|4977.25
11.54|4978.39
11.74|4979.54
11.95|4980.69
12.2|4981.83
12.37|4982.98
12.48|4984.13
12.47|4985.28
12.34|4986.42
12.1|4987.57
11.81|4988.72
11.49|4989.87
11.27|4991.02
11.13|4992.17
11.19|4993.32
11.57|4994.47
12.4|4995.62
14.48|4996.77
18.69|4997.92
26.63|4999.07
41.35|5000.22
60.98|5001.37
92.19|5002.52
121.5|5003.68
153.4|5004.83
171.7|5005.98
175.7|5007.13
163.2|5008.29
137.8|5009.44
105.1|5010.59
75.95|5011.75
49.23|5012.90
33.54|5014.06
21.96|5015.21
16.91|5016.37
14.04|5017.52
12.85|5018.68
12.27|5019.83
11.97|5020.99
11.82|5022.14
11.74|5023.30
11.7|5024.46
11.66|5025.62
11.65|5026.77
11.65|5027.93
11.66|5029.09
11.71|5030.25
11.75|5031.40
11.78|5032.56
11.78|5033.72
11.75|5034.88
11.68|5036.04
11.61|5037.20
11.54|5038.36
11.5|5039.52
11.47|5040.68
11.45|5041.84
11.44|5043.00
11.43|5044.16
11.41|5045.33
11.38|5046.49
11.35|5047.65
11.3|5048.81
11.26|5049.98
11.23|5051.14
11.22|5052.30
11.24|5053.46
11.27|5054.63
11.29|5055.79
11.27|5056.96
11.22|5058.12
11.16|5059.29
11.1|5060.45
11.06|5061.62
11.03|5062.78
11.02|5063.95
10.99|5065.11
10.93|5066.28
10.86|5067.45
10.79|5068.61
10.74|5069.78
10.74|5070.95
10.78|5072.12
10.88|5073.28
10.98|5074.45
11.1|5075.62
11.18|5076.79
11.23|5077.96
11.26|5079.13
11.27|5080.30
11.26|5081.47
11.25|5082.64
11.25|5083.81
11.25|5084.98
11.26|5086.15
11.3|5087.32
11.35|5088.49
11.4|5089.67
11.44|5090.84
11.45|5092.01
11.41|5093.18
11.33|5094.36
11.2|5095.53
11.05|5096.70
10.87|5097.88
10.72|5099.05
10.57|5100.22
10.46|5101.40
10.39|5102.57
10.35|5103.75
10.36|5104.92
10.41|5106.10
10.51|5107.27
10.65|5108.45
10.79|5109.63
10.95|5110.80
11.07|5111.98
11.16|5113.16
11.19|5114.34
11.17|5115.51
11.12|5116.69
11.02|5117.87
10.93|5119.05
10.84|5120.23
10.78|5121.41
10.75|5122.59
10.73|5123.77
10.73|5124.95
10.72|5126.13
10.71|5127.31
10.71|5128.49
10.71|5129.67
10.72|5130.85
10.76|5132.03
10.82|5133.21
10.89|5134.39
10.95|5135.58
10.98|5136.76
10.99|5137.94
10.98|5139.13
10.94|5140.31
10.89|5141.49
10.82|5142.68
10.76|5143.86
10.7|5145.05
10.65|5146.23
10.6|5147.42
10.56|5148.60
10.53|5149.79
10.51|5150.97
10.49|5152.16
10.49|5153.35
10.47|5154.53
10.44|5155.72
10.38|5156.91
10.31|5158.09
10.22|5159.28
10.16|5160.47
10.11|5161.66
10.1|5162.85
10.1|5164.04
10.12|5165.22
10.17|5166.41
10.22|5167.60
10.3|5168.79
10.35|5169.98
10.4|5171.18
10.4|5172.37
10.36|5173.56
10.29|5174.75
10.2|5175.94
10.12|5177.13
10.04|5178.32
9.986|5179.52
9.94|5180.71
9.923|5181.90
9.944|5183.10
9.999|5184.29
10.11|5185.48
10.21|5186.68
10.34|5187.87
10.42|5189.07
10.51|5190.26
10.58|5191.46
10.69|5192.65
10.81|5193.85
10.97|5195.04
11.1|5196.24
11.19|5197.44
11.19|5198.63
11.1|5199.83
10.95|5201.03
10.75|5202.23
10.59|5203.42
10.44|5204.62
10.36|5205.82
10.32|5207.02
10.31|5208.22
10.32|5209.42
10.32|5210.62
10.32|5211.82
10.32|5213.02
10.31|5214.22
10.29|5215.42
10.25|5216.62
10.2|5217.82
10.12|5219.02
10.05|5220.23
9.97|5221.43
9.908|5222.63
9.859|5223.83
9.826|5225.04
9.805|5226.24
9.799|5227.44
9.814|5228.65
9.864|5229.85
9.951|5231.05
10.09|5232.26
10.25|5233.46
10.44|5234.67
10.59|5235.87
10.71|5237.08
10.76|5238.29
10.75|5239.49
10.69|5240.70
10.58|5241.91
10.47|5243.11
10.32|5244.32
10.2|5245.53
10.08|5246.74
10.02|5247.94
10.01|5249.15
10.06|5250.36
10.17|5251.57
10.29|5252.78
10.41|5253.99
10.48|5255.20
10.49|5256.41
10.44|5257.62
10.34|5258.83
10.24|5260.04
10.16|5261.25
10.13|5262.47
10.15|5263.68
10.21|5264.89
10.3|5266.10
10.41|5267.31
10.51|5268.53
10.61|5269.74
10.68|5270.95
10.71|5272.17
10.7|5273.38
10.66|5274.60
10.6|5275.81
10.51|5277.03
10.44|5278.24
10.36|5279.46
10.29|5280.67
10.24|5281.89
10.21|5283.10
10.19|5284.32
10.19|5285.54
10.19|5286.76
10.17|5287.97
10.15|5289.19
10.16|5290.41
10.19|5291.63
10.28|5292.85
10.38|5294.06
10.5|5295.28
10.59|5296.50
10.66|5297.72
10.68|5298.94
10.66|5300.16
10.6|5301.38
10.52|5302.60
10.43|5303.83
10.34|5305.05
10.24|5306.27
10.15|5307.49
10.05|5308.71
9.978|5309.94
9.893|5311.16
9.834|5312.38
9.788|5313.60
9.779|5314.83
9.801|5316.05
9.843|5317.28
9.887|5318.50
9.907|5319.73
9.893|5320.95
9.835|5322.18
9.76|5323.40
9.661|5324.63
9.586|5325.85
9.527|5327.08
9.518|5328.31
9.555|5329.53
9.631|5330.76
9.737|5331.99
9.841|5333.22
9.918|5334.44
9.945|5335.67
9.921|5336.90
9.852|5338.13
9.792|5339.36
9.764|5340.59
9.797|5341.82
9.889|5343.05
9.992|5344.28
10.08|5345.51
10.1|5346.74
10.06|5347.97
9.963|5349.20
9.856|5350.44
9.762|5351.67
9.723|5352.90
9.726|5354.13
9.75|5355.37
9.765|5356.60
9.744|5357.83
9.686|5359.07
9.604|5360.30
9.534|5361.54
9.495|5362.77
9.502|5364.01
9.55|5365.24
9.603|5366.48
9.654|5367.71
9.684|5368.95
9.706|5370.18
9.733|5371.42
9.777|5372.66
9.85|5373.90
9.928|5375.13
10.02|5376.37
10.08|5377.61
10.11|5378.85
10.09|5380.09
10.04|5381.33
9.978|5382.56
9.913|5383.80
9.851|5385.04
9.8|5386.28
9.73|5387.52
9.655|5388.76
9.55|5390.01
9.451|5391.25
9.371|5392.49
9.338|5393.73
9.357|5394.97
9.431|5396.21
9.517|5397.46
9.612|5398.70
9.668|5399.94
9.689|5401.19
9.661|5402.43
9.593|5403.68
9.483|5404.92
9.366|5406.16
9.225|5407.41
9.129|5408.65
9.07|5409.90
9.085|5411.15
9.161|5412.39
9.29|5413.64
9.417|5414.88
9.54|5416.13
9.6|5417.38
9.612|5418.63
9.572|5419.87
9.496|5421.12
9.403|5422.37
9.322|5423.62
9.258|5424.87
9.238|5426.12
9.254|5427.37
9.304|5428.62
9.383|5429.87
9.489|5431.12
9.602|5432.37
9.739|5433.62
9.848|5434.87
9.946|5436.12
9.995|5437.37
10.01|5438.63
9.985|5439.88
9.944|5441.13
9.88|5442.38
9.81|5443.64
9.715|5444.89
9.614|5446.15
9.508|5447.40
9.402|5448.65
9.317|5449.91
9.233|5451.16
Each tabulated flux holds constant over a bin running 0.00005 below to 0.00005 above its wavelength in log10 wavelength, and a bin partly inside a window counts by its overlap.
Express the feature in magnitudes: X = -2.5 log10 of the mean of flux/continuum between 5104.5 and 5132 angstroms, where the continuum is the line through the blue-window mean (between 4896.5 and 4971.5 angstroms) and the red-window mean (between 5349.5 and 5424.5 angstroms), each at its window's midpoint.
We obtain 0.35 mag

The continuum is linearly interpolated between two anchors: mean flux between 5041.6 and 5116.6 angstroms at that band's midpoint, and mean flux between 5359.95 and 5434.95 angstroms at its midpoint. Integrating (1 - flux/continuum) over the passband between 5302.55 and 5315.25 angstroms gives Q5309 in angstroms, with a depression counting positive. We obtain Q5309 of -0.1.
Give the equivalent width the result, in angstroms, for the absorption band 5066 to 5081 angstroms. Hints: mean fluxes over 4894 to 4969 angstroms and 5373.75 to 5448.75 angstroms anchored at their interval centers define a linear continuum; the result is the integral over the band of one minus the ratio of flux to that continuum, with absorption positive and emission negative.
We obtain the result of 4.6 angstroms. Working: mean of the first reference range 18.5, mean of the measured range 11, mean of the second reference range 9.61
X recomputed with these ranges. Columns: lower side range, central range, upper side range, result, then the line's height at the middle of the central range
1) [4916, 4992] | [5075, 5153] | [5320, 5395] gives 0.35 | 15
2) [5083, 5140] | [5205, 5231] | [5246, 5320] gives 0.04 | 10.5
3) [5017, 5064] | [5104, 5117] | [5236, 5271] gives 0.03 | 11.2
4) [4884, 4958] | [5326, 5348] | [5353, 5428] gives 0.03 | 10.1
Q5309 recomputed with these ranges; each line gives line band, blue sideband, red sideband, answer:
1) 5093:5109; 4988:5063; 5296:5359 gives 9.4 angstroms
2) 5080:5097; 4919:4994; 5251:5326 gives 4.4 angstroms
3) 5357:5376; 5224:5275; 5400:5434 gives 0.0 angstroms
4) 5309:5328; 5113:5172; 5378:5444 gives 0.3 angstroms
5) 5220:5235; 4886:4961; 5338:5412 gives 2.5 angstroms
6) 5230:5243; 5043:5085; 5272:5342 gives -0.1 angstroms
